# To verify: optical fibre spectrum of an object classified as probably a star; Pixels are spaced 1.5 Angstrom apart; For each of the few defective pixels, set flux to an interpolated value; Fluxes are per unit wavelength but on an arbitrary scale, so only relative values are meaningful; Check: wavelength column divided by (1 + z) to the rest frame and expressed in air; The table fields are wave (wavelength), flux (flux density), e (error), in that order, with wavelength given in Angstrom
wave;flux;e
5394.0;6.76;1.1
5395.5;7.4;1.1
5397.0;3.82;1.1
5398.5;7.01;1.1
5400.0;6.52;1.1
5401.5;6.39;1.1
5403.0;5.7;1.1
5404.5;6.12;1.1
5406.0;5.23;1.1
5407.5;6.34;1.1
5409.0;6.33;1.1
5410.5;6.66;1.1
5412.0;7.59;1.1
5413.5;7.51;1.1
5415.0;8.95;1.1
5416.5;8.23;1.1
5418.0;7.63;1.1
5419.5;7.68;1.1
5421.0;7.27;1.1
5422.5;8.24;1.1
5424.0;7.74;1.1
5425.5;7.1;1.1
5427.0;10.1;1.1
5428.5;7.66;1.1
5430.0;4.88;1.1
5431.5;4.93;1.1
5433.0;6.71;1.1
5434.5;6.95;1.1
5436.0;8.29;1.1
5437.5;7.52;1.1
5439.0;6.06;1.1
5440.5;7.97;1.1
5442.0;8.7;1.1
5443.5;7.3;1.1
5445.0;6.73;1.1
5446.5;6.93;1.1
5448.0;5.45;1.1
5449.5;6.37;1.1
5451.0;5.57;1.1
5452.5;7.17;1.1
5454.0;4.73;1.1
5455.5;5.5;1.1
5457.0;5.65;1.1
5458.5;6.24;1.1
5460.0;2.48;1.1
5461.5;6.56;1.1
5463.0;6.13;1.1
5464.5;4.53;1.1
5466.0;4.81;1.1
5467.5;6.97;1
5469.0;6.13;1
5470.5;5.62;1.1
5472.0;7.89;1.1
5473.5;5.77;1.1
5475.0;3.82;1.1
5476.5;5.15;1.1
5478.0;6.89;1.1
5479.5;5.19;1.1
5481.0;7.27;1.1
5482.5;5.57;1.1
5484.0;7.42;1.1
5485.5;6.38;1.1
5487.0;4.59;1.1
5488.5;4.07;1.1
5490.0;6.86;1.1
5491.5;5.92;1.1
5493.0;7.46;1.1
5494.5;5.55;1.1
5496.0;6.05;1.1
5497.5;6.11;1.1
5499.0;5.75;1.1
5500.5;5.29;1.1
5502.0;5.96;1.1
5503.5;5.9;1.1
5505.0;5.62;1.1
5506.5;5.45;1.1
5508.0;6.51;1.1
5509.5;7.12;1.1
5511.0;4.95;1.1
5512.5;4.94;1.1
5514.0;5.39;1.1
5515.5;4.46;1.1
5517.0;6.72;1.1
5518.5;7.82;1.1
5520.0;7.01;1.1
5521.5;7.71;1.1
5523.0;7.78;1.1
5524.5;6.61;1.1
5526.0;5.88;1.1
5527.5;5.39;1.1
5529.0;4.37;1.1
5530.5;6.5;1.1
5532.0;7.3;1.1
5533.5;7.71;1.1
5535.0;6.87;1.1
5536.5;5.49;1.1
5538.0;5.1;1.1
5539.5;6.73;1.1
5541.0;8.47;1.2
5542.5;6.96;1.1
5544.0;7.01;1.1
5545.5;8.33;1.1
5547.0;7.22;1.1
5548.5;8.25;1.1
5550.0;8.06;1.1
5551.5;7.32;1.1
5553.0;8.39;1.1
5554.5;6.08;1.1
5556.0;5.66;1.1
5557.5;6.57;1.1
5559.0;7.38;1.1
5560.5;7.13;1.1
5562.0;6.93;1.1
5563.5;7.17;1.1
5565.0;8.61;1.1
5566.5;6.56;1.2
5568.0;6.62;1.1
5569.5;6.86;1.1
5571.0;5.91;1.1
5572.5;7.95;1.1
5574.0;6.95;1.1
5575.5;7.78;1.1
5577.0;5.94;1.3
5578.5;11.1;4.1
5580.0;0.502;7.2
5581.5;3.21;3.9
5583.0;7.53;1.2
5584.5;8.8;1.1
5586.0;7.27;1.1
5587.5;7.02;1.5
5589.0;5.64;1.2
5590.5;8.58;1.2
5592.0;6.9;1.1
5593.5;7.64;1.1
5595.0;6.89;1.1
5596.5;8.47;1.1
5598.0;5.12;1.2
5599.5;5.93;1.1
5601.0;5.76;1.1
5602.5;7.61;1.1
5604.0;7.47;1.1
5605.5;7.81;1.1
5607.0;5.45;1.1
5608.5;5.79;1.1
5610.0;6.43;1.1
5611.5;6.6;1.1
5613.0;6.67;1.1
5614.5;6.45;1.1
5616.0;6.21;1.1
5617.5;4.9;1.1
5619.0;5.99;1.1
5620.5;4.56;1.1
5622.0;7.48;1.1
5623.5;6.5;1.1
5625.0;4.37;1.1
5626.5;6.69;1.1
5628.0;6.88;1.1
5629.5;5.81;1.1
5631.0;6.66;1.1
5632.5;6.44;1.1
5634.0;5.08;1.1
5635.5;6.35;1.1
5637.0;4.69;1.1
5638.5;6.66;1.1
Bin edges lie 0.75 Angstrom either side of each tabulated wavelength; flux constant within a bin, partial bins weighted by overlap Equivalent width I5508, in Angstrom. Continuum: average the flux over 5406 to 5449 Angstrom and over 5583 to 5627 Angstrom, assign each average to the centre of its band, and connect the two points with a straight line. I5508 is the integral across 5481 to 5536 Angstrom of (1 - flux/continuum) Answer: 6.2 Angstrom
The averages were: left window 7.23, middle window 6.15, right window 6.6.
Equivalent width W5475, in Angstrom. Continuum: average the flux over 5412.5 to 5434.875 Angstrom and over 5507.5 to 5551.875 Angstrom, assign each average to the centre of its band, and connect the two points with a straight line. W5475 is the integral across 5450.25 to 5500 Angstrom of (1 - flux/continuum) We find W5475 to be 8.82 Angstrom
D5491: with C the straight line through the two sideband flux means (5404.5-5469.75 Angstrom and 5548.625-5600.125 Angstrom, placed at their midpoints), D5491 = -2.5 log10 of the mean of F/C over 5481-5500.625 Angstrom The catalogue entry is 0.13 mag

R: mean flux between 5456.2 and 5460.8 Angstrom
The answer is 4.82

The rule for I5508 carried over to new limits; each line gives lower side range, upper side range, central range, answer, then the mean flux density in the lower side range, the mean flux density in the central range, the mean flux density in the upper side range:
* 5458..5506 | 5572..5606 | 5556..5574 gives -1.0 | 5.81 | 7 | 6.85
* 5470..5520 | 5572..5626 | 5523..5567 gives -4.9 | 5.94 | 6.92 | 6.53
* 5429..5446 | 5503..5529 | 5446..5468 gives 3.6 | 6.92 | 5.64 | 6.14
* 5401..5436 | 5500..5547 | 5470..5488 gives 2.0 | 7.07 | 5.94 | 6.39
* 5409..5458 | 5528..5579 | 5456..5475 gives 3.8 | 7.04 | 5.65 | 7.07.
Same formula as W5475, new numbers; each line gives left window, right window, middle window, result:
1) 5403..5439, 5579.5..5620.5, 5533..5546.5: -0.6 Angstrom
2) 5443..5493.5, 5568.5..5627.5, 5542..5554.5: -2.6 Angstrom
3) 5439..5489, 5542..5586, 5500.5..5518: 1.9 Angstrom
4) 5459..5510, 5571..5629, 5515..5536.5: -1.7 Angstrom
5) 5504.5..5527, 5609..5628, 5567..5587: -1.6 Angstrom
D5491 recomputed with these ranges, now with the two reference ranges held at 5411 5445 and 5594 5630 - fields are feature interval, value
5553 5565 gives -0.04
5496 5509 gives 0.20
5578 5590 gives 0.03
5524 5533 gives 0.14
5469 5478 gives 0.24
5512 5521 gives 0.13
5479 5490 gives 0.21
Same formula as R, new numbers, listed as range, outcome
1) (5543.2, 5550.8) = 7.77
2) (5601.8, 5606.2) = 7.63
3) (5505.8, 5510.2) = 6.36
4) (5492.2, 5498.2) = 6.29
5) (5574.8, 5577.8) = 6.92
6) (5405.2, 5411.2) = 6.14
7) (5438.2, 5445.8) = 7.35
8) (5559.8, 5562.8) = 7.03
